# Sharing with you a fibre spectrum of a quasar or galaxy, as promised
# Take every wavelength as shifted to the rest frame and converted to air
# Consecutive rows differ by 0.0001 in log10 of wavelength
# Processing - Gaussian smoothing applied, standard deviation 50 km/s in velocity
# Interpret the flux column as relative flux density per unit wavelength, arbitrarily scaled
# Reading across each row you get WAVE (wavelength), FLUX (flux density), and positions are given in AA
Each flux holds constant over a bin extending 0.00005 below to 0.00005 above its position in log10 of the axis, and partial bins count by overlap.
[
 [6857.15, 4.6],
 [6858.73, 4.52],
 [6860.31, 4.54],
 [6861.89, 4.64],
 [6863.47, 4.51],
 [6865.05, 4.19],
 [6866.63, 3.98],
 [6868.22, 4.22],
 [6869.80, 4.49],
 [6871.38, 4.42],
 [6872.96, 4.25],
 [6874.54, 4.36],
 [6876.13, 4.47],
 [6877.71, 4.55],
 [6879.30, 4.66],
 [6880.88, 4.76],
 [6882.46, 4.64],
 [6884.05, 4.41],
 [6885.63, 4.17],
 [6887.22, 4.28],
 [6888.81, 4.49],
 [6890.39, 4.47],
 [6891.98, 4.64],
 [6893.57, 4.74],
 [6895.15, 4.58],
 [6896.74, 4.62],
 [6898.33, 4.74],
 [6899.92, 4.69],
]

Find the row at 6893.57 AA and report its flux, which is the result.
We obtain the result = 4.74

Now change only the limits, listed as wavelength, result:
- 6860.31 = 4.54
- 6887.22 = 4.28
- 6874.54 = 4.36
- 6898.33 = 4.74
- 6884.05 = 4.41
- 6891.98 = 4.64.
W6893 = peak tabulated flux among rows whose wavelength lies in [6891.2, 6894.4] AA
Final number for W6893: 4.74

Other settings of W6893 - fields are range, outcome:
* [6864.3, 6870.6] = 4.49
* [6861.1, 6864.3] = 4.64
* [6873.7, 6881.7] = 4.76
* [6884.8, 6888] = 4.28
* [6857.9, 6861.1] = 4.54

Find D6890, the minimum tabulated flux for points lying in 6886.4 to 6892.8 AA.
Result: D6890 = 4.28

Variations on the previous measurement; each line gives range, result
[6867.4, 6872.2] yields 4.22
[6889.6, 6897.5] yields 4.47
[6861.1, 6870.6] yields 3.98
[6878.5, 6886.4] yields 4.17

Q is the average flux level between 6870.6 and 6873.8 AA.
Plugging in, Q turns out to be 4.34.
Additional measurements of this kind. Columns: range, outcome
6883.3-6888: 4.29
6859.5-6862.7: 4.59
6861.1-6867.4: 4.33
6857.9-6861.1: 4.53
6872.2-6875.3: 4.31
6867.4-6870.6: 4.35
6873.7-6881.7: 4.56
